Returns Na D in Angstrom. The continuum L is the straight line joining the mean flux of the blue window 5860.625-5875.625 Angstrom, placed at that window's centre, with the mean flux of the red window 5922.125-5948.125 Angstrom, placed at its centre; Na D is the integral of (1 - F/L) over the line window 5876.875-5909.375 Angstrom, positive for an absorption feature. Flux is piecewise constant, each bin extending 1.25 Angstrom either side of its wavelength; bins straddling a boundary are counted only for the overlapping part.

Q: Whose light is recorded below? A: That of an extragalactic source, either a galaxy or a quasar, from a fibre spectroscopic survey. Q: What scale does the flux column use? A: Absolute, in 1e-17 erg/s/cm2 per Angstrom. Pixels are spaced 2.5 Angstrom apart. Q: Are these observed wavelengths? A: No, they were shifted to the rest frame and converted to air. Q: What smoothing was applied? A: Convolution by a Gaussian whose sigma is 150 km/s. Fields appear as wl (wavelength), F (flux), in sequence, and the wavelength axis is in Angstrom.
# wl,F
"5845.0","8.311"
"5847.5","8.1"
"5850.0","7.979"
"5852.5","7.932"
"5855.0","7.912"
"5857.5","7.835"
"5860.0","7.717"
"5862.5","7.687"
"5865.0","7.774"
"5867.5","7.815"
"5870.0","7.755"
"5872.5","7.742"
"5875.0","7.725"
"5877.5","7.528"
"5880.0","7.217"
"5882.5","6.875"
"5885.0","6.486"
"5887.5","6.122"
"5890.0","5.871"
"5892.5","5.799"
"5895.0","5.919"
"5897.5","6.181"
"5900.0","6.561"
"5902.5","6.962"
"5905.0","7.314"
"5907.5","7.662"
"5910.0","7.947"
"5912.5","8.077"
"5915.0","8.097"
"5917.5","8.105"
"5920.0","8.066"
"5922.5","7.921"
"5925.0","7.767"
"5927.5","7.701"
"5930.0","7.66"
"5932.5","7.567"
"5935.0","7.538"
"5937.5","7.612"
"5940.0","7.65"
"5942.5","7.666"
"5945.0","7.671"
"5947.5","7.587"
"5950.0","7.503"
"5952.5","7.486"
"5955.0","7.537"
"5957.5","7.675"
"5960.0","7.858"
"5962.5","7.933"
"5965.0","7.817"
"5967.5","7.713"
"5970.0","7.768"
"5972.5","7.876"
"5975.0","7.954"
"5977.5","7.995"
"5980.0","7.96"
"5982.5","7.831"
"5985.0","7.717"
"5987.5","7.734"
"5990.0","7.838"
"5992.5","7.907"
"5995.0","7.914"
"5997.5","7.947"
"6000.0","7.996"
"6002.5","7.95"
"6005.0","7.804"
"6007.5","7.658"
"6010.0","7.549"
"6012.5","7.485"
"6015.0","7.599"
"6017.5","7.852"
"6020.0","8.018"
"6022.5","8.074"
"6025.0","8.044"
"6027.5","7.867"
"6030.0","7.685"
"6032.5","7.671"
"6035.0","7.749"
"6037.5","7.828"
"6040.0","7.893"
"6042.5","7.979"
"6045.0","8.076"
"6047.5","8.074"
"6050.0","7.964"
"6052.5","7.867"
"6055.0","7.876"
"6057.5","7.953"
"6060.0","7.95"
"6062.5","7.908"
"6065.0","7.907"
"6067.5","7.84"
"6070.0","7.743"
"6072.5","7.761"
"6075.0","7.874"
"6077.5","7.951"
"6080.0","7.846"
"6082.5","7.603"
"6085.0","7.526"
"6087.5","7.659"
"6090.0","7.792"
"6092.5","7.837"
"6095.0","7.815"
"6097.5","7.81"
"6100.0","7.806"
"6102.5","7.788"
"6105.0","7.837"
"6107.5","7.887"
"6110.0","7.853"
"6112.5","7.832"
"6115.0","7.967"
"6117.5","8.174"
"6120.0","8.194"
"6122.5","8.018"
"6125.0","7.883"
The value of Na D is 4.4 Angstrom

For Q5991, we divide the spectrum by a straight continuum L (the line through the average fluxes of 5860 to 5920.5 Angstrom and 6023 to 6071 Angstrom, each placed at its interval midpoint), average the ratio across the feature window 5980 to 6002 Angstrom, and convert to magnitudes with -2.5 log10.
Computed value -0.03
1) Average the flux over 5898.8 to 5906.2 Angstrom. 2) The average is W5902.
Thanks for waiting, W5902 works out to 6.95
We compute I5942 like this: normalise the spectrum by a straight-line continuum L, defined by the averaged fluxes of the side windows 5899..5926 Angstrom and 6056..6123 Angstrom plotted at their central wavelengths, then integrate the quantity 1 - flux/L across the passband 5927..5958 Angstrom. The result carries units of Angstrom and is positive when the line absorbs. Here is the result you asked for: 0.47 Angstrom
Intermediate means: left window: 7.69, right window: 7.85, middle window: 7.6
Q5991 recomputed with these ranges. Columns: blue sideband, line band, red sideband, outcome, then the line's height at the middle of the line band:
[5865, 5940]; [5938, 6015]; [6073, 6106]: -0.04 mag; 7.5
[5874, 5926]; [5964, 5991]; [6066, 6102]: -0.06 mag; 7.41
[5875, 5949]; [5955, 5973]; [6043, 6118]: -0.05 mag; 7.46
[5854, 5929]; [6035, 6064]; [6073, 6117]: -0.03 mag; 7.7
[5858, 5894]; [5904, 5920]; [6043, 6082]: -0.08 mag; 7.3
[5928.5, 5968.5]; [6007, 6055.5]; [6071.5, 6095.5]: -0.02 mag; 7.72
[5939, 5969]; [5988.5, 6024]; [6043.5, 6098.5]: -0.01 mag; 7.75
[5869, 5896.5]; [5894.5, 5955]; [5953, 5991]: -0.04 mag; 7.28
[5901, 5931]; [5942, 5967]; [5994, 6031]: 0.02 mag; 7.79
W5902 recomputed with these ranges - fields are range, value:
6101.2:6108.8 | 7.84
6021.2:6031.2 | 7.92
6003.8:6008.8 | 7.73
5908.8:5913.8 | 8.01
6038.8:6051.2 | 8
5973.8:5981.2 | 7.97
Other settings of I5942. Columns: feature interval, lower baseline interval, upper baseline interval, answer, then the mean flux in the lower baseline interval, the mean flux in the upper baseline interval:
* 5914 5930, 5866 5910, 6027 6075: -1.74 Angstrom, 6.95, 7.87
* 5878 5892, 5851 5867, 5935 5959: 2.20 Angstrom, 7.81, 7.6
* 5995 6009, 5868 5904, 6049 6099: -0.83 Angstrom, 6.79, 7.82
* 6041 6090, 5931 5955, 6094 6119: -0.33 Angstrom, 7.58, 7.88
